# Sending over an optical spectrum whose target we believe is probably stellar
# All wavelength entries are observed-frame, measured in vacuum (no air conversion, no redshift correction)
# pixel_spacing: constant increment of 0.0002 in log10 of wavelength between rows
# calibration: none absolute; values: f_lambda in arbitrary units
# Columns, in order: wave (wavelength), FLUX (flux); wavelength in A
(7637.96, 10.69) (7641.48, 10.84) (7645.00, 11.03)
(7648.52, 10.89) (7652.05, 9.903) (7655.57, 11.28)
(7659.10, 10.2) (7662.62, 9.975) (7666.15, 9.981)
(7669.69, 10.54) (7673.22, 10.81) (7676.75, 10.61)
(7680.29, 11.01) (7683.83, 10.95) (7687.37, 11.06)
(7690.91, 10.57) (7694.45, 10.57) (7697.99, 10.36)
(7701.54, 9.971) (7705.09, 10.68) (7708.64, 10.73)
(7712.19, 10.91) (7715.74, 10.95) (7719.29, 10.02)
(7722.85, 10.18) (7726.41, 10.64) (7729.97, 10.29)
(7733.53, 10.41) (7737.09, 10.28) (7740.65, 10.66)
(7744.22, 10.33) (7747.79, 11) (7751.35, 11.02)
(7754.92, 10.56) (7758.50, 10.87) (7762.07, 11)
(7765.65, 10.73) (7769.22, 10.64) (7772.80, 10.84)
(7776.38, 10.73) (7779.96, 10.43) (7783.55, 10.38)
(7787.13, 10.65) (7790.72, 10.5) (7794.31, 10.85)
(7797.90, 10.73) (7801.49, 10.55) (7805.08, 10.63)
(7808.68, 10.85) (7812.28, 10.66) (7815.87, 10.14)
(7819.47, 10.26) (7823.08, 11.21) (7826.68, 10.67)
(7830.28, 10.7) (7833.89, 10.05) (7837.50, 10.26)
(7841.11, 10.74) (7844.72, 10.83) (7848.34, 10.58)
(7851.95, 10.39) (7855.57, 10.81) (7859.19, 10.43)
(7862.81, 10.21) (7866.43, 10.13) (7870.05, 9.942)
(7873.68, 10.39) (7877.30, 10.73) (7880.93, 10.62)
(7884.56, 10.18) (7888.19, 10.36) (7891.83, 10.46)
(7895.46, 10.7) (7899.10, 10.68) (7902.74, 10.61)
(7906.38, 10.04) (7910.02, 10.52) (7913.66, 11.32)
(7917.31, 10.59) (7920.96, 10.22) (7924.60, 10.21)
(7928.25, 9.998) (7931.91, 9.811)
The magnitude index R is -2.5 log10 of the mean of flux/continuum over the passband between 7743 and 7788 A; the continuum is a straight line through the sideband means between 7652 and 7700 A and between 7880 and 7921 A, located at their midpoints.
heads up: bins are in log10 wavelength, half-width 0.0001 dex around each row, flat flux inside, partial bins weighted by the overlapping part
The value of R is -0.015 mag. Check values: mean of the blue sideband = 10.6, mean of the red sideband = 10.5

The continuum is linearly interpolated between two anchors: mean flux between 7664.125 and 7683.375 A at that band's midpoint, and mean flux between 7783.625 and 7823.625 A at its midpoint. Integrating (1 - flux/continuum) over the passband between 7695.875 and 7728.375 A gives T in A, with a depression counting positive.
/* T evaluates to 0.3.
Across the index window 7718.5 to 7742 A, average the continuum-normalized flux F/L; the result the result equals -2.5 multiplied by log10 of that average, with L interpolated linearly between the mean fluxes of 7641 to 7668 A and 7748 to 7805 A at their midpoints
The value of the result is 0.027 mag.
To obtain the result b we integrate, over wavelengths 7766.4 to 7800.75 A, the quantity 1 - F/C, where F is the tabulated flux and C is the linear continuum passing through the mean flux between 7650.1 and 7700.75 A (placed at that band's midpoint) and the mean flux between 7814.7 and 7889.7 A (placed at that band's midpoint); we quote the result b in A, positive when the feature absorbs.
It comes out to -0.5 A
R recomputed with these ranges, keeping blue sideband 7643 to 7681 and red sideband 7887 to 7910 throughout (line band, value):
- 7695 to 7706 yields 0.022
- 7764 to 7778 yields -0.022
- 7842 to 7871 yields 0.006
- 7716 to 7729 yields 0.019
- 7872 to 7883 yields -0.009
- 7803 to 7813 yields -0.021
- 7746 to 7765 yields -0.036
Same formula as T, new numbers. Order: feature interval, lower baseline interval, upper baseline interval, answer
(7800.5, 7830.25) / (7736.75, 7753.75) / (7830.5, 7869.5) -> -0.3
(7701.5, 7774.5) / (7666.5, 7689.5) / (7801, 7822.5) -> 0.3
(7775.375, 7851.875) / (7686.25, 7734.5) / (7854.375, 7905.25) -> -0.8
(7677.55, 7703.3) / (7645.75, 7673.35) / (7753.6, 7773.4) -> -0.2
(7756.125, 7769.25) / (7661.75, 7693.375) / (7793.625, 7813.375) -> -0.2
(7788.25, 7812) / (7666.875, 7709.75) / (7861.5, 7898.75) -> -0.4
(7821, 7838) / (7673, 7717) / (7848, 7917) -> -0.1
